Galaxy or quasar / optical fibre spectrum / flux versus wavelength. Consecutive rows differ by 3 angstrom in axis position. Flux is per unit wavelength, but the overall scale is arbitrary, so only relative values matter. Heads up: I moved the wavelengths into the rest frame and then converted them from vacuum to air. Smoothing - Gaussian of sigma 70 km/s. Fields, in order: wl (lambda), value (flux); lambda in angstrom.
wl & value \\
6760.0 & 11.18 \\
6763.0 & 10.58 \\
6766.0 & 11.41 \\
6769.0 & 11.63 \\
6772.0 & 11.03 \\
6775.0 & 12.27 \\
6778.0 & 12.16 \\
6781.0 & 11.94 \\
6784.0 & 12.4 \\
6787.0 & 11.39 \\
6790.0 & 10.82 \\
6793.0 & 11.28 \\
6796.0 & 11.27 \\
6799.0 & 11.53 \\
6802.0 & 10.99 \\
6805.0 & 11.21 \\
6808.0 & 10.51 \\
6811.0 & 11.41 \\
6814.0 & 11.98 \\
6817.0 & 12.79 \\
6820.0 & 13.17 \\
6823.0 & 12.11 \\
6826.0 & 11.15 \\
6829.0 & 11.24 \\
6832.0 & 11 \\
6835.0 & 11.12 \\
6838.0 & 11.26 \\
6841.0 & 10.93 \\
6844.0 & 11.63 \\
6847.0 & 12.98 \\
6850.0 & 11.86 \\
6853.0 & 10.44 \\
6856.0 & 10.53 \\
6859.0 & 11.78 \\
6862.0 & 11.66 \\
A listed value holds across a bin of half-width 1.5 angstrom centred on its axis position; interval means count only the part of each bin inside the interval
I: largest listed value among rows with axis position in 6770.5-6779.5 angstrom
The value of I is 12.27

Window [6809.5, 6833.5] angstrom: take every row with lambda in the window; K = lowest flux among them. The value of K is 11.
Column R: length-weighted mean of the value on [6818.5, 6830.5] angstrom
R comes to 11.9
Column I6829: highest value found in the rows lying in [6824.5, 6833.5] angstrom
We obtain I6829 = 11.24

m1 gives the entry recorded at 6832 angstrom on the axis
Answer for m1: 11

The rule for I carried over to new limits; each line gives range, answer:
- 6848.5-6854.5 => 11.86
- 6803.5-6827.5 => 13.17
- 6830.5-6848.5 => 12.98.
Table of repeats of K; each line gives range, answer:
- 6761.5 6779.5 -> 10.58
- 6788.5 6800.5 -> 10.82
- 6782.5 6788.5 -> 11.39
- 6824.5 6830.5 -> 11.15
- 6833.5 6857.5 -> 10.44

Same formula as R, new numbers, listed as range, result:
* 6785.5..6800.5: 11.3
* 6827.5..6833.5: 11.1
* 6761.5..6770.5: 11.2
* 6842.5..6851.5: 12.2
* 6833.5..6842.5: 11.1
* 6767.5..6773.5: 11.3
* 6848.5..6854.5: 11.2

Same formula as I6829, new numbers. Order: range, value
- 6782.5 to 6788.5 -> 12.4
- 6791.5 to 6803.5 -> 11.53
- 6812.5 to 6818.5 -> 12.79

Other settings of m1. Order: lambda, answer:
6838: 11.26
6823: 12.11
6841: 10.93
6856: 10.53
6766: 11.41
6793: 11.28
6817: 12.79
